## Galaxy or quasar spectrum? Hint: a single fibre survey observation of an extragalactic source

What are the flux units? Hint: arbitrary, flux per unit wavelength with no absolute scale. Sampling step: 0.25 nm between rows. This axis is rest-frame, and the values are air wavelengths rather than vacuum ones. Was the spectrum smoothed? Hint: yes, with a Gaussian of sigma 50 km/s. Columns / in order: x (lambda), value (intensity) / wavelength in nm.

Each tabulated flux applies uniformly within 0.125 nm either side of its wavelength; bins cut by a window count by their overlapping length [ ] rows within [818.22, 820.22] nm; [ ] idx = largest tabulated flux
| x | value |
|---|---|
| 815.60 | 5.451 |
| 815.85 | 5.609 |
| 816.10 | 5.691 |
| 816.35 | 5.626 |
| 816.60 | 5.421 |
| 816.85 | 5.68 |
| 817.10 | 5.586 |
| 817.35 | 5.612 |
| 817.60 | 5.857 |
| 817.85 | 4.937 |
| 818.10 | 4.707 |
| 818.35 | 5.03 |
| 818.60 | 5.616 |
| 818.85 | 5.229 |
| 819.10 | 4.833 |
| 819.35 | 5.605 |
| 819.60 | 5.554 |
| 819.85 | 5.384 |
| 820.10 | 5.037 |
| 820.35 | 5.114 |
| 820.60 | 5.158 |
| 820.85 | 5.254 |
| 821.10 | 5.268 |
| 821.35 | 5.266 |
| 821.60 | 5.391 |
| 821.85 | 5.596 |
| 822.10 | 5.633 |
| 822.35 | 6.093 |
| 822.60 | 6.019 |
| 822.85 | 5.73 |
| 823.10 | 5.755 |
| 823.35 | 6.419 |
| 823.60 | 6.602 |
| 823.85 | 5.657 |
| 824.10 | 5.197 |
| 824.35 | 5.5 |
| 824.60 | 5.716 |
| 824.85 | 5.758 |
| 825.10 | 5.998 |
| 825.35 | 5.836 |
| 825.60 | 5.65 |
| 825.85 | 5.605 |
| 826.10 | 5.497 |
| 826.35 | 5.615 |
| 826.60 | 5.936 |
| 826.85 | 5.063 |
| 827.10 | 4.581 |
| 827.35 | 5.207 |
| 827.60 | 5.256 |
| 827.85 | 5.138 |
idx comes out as 5.616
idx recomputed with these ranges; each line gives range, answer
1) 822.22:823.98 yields 6.602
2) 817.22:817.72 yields 5.857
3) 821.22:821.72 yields 5.391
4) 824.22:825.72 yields 5.998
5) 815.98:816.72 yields 5.691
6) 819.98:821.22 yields 5.268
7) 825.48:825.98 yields 5.65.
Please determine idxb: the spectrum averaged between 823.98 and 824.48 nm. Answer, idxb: 5.35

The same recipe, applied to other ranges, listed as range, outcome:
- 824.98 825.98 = 5.77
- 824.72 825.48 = 5.86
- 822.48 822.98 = 5.87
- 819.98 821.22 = 5.17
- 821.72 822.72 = 5.83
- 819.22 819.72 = 5.57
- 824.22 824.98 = 5.66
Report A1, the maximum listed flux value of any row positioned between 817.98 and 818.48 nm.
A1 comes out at 5.03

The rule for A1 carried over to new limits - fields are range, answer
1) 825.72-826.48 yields 5.615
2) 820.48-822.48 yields 6.093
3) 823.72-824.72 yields 5.716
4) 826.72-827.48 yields 5.207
